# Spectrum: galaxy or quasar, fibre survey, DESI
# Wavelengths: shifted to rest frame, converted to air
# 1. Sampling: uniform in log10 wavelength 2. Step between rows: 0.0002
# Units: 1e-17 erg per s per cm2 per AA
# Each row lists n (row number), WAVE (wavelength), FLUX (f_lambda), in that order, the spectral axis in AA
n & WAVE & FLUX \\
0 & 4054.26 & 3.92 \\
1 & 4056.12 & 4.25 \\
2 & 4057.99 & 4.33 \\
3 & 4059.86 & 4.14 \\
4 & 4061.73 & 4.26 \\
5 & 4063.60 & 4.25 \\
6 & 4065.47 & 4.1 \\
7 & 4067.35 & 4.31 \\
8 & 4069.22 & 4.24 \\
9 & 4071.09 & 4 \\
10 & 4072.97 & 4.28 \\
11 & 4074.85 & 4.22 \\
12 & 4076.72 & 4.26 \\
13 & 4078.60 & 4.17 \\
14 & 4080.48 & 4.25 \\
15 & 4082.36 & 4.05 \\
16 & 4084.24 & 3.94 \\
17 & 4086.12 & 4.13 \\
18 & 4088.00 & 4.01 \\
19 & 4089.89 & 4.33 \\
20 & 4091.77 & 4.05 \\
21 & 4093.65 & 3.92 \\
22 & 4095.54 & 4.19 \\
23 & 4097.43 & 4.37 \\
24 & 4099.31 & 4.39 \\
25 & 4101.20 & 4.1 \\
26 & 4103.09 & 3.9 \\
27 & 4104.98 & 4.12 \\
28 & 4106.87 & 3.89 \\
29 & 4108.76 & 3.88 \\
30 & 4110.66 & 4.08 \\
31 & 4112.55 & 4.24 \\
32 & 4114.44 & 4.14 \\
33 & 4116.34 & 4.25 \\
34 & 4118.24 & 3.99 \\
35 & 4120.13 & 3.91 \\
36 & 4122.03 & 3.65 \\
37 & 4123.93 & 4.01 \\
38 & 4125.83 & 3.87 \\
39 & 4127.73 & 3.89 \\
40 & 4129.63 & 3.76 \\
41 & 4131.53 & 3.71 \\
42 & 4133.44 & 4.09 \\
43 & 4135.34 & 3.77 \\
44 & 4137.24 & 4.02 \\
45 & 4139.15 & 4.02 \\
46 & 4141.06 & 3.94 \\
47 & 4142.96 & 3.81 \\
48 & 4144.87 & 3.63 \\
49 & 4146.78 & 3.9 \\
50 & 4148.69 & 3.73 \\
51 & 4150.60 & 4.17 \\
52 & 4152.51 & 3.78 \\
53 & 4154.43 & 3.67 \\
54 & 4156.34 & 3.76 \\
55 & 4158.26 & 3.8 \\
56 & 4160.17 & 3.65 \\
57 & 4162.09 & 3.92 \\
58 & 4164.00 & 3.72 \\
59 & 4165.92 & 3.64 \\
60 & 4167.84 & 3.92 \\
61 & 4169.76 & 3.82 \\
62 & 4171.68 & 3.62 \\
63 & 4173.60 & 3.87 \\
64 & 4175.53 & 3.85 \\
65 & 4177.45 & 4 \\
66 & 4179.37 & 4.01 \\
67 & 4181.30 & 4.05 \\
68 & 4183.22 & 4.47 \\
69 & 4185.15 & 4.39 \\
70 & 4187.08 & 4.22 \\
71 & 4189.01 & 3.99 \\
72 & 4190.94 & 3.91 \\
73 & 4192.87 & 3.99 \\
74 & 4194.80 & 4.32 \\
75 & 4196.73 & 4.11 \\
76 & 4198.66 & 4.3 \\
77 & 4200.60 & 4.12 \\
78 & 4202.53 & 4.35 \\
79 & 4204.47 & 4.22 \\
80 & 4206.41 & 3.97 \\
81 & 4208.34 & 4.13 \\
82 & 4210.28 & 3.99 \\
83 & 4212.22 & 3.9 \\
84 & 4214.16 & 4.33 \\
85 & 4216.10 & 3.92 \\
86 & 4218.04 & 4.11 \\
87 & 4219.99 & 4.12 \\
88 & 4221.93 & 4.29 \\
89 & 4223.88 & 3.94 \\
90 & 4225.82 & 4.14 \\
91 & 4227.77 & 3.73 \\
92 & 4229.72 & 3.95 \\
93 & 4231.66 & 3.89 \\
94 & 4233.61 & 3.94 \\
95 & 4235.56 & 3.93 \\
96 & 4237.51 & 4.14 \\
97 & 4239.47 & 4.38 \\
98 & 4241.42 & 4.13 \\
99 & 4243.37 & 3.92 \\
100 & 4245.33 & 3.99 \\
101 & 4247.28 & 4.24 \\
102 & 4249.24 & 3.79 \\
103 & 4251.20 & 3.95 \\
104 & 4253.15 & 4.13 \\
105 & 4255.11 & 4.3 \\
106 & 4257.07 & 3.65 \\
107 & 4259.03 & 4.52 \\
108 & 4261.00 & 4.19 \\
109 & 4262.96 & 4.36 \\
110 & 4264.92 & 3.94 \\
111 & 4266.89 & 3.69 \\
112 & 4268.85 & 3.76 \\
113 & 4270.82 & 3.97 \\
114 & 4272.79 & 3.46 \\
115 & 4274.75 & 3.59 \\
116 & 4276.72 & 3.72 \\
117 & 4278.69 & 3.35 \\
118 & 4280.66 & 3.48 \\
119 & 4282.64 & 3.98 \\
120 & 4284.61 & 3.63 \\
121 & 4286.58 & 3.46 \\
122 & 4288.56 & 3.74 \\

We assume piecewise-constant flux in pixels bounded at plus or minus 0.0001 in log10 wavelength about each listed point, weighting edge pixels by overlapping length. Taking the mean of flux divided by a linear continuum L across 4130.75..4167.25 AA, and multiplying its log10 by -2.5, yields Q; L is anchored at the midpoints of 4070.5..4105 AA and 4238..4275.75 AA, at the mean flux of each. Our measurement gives 0.07 mag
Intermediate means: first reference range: 4.14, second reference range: 4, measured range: 3.83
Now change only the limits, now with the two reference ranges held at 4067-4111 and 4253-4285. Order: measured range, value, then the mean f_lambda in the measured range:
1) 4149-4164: 0.06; 3.81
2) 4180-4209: -0.05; 4.17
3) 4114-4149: 0.05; 3.9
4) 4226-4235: 0.00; 3.9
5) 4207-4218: -0.03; 4.06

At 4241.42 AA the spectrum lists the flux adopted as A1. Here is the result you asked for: 4.13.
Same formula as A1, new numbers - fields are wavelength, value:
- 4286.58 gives 3.46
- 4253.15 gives 4.13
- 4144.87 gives 3.63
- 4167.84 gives 3.92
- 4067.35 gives 4.31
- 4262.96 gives 4.36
